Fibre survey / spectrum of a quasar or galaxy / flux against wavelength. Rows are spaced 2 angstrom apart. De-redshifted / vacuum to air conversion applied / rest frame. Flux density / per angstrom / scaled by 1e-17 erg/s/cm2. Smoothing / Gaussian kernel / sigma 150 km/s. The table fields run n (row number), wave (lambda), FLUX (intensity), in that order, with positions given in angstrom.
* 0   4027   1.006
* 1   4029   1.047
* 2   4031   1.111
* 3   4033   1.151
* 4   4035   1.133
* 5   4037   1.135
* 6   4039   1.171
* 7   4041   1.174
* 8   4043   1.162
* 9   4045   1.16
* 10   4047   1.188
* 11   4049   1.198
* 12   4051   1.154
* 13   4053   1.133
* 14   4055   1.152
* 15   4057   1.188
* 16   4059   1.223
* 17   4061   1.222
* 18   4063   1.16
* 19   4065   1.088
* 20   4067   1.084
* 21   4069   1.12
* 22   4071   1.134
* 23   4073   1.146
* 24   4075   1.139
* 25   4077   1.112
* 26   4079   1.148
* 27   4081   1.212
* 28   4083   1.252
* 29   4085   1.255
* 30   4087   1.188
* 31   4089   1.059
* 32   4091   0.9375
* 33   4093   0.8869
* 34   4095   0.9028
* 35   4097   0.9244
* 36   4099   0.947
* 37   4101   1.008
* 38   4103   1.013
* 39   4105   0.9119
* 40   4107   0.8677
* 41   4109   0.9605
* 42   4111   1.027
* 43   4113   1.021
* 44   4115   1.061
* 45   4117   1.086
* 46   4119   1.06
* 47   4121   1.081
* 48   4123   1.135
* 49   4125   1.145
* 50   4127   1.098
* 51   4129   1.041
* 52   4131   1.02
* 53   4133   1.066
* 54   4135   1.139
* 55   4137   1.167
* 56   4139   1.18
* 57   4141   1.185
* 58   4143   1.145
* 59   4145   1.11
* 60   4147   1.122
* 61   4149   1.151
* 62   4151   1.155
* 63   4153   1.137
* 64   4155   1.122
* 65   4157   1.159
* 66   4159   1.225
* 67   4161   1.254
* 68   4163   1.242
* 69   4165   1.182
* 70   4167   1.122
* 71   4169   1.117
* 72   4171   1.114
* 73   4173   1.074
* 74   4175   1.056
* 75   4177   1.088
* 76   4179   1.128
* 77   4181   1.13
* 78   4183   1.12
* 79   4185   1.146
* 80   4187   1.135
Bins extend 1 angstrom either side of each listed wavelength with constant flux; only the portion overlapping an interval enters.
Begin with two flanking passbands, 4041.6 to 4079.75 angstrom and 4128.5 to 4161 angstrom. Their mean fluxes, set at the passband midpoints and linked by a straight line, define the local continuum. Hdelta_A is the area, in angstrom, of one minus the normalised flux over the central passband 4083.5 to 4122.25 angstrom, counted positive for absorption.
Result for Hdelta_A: 4.4 angstrom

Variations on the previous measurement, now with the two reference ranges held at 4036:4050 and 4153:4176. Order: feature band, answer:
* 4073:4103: 2.4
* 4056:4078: 0.4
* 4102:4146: 3.3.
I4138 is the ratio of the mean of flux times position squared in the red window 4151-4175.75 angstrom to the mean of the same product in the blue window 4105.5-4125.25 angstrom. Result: 1.14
